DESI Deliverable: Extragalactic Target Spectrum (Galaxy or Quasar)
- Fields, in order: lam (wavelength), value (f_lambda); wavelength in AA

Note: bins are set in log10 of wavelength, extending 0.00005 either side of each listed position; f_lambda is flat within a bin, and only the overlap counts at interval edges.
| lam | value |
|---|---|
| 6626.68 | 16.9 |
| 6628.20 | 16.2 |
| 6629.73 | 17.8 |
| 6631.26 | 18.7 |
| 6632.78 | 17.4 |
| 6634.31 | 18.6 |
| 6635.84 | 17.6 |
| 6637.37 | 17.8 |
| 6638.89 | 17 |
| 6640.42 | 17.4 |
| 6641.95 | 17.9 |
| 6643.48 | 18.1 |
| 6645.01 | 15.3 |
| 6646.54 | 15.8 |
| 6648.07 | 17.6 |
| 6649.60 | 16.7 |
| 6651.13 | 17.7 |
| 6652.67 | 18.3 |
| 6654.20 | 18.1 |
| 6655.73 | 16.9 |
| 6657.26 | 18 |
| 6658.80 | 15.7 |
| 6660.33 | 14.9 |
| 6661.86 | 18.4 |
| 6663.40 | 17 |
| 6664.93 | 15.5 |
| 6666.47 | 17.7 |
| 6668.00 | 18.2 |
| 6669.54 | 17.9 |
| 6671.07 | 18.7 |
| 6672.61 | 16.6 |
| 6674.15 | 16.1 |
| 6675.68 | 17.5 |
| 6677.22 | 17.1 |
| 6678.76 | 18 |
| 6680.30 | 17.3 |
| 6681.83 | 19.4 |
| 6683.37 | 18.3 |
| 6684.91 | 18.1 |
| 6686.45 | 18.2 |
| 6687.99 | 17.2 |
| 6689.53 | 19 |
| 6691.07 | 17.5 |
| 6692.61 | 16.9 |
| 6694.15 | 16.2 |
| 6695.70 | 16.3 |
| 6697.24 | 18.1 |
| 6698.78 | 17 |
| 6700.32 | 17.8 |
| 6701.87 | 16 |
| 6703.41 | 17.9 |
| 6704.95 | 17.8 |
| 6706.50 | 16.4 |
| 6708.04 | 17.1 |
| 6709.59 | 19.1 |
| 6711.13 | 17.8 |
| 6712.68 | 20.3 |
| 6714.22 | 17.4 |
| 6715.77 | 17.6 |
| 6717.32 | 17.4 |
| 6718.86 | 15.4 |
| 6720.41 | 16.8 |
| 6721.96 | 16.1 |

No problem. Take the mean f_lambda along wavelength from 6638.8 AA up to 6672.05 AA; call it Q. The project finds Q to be 17.2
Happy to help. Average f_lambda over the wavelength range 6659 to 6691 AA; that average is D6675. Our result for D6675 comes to 17.5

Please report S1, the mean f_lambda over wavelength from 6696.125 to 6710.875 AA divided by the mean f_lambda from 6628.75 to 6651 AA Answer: 1.0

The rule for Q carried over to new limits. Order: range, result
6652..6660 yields 17.3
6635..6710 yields 17.4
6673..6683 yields 17.6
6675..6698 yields 17.7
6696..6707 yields 17.3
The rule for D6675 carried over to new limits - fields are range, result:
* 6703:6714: 18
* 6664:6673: 17.5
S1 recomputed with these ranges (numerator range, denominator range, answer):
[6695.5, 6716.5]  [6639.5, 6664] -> 1.03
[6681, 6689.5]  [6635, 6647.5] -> 1.07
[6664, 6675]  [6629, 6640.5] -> 0.97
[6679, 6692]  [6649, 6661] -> 1.06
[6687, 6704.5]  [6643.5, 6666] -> 1.02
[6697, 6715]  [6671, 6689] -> 1.00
